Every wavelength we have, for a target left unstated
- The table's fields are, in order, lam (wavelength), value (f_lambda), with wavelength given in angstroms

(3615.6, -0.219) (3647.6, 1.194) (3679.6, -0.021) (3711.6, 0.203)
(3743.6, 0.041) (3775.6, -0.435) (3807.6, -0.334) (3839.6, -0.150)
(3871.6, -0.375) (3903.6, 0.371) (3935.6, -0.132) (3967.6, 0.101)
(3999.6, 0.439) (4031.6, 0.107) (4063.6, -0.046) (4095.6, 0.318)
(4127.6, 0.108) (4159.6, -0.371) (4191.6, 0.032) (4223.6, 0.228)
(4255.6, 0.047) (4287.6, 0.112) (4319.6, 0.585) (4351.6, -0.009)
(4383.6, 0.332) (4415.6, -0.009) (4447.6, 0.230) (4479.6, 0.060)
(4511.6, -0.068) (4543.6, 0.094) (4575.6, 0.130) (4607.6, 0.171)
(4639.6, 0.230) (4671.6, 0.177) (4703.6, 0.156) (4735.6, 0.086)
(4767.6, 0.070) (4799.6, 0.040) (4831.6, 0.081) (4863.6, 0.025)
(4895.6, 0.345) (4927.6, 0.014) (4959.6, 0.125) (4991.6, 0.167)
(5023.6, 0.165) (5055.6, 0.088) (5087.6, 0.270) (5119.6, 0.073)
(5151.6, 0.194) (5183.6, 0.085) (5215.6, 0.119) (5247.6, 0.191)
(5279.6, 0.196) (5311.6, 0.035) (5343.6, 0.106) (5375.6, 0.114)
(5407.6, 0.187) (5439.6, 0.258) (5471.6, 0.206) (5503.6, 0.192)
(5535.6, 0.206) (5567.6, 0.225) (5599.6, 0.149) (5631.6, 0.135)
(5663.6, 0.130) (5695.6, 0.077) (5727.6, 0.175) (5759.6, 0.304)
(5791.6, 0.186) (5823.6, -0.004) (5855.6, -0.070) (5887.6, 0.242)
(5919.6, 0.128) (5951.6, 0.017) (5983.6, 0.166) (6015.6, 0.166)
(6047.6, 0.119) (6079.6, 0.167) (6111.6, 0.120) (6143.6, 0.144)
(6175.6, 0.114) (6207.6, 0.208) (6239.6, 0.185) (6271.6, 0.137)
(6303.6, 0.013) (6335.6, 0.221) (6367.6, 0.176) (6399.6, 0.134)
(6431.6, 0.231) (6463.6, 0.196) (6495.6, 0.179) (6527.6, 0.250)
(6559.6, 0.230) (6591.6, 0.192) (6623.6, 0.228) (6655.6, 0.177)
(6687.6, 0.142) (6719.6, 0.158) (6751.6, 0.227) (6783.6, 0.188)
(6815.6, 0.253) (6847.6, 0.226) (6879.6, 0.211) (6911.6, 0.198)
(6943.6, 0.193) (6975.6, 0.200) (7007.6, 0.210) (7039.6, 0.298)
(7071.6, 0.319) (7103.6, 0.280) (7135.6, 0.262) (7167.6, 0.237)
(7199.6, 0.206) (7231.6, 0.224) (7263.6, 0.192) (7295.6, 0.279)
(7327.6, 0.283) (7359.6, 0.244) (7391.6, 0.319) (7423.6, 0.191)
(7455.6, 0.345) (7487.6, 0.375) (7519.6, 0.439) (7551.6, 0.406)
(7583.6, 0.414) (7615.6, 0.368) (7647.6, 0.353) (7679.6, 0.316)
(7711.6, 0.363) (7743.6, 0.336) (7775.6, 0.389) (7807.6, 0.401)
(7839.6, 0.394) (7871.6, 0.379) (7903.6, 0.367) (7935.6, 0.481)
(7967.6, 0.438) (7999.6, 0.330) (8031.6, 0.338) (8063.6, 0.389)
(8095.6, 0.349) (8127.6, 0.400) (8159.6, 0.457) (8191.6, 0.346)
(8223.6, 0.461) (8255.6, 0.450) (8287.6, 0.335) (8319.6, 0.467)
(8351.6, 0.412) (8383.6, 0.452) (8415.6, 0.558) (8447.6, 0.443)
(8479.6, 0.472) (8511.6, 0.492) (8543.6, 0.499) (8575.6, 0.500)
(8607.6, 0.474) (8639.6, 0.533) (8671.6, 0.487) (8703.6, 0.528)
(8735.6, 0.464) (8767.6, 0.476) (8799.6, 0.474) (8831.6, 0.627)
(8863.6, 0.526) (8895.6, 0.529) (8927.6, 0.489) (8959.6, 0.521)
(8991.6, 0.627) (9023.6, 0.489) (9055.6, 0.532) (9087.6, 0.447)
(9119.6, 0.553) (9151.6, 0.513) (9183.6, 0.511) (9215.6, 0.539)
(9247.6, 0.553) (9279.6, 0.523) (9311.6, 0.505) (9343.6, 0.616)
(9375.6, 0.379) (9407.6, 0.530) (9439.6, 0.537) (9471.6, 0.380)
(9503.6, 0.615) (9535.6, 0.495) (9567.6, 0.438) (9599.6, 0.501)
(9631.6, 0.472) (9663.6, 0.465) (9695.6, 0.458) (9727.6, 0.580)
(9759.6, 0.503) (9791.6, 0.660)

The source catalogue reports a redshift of 0.868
